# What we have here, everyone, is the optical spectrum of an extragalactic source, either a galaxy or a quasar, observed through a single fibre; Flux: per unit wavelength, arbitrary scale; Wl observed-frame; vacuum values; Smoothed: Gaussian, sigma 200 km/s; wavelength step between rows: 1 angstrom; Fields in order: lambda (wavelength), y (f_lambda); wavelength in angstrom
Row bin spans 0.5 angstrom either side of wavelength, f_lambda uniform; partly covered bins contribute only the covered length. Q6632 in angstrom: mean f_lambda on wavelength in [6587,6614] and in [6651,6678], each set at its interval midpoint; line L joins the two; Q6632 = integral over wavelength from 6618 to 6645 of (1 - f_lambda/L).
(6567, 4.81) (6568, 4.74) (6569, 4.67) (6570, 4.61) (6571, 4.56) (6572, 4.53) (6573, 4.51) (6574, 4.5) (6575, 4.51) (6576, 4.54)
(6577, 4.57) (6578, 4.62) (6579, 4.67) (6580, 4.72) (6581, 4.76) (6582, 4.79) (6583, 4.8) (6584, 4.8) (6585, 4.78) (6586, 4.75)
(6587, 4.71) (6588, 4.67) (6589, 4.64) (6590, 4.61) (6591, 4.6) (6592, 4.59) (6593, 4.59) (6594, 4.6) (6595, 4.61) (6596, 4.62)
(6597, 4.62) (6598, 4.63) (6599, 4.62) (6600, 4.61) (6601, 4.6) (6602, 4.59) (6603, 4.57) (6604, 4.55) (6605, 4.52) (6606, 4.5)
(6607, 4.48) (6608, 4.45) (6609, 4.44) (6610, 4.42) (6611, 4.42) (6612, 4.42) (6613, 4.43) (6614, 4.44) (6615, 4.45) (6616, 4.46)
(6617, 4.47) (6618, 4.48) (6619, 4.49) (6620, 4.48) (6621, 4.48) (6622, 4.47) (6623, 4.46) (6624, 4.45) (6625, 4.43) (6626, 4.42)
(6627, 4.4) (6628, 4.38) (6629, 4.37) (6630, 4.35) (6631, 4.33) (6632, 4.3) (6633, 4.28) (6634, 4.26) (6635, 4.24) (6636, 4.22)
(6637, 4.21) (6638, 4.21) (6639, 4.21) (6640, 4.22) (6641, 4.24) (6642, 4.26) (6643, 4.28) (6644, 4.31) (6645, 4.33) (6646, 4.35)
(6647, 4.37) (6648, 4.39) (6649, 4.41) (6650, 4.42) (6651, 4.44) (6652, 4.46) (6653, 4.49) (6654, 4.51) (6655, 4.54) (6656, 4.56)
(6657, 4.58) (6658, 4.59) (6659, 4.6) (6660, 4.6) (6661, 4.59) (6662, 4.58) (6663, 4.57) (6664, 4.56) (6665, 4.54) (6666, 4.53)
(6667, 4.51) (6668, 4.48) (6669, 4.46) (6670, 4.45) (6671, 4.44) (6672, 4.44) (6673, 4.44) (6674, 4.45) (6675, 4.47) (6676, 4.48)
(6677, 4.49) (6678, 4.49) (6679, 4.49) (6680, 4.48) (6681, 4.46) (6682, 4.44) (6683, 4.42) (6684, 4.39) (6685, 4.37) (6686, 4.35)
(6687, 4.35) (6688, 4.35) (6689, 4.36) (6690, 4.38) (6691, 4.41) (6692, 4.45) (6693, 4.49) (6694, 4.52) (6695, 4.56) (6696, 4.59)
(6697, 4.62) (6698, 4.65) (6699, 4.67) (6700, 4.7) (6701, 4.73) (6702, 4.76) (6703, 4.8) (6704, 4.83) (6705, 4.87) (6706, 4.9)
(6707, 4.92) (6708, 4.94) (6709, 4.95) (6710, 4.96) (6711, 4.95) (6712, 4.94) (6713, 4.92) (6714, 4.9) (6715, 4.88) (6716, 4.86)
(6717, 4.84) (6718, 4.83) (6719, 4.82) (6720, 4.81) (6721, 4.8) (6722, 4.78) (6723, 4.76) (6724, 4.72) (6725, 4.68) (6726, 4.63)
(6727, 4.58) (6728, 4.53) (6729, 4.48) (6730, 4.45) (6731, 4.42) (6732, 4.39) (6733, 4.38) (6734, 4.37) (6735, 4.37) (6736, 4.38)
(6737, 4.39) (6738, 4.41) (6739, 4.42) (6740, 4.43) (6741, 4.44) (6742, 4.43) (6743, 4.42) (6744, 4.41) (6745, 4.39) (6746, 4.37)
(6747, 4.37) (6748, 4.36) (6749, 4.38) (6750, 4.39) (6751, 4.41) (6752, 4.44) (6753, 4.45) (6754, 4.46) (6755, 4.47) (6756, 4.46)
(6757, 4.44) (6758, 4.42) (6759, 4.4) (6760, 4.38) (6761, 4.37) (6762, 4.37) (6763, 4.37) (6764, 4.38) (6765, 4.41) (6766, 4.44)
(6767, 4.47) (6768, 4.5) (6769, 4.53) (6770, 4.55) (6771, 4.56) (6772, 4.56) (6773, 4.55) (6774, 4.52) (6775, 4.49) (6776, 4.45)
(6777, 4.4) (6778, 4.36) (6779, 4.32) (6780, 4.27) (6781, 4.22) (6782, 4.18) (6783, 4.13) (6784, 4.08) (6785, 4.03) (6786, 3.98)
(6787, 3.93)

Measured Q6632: 1.2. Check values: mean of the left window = 4.55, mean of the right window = 4.51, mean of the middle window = 4.34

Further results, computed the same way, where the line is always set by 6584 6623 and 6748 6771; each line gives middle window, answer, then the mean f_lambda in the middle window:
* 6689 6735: -2.3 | 4.69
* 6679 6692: 0.3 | 4.4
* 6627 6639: 0.6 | 4.29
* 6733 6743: 0.1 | 4.4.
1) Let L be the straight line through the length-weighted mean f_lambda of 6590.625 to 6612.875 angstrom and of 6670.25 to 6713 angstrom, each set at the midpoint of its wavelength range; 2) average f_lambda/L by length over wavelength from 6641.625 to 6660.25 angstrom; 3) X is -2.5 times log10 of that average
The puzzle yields 0.03 mag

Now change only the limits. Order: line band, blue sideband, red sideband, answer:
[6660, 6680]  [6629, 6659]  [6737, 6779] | -0.03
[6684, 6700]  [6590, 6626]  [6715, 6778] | 0.01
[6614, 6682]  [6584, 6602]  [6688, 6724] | 0.06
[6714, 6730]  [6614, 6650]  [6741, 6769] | -0.08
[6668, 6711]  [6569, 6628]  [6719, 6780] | -0.02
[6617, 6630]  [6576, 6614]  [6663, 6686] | 0.03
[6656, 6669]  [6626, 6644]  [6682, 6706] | -0.04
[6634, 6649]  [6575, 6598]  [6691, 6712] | 0.10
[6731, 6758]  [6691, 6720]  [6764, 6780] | 0.04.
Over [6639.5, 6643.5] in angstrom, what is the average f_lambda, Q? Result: 4.25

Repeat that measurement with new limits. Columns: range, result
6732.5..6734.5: 4.38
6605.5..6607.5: 4.49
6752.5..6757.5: 4.46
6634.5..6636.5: 4.23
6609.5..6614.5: 4.43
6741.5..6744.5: 4.42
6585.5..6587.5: 4.73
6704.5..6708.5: 4.91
